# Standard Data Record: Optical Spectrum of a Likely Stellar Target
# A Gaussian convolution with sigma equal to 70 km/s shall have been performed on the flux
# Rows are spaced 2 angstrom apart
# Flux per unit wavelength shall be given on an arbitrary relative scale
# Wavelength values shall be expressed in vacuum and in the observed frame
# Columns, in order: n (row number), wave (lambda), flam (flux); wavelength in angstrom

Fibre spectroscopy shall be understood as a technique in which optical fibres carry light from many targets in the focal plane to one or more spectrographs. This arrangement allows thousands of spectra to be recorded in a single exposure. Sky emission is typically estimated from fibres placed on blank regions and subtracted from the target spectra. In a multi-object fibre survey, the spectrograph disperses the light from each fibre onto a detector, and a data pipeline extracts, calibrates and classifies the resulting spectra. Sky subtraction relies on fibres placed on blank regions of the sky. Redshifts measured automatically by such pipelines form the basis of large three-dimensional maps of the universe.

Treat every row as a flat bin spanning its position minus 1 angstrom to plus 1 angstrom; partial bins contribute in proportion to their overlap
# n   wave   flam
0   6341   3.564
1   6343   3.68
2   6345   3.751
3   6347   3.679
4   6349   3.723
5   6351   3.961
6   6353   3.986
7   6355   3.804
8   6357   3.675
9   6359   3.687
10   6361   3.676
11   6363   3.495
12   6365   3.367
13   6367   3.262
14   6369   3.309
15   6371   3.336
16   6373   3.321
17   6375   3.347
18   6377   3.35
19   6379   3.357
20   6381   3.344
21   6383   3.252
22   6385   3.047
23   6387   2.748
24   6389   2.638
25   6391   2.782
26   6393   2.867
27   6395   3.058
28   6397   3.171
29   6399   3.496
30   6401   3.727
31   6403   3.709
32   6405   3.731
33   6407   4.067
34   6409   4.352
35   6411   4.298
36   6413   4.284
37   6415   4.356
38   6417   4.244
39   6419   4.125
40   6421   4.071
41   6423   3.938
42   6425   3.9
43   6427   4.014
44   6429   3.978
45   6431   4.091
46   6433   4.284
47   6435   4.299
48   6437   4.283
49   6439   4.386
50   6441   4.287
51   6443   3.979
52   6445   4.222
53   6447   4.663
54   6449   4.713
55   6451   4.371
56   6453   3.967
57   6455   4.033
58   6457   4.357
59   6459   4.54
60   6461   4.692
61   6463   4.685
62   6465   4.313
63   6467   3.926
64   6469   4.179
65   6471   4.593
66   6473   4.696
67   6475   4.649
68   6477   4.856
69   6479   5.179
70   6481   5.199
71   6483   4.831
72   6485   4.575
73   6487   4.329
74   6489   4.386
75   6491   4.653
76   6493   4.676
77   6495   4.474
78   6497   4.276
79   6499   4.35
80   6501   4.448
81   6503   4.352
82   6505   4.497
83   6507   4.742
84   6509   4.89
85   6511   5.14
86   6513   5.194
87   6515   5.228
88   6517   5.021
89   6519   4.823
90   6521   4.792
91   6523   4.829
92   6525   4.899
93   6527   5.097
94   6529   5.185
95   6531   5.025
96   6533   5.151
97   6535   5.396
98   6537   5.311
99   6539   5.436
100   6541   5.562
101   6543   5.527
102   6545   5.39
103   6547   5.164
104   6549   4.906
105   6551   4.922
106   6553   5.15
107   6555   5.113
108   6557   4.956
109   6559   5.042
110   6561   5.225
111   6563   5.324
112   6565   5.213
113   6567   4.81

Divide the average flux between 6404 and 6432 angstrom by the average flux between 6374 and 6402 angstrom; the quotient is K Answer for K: 1.30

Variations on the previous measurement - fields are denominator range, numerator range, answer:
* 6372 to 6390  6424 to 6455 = 1.34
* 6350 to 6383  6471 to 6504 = 1.32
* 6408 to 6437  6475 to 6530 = 1.15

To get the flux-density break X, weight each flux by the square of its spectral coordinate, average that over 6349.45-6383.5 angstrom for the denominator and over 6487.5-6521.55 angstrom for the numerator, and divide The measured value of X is 1.40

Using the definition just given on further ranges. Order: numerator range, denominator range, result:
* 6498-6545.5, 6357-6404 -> 1.59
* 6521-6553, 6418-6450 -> 1.27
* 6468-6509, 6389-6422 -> 1.26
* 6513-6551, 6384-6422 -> 1.48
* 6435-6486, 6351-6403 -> 1.38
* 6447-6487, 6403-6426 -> 1.12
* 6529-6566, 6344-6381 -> 1.55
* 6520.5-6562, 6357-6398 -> 1.68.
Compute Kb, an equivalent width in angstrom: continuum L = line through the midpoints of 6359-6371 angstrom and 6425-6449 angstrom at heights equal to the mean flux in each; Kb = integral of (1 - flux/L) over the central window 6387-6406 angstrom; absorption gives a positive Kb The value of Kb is 2.9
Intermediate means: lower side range 3.44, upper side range 4.23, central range 3.22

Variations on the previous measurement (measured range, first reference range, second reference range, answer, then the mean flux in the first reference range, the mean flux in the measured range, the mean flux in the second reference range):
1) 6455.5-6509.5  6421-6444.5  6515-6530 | 0.36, 4.13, 4.56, 4.97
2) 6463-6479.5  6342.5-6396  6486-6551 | -0.40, 3.39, 4.54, 4.91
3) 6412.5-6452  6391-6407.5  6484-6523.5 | -4.23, 3.42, 4.22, 4.68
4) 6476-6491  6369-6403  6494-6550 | -0.99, 3.2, 4.76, 4.97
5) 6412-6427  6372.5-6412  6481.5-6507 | -1.79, 3.38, 4.12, 4.51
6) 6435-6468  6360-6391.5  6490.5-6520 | -1.91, 3.23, 4.34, 4.72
